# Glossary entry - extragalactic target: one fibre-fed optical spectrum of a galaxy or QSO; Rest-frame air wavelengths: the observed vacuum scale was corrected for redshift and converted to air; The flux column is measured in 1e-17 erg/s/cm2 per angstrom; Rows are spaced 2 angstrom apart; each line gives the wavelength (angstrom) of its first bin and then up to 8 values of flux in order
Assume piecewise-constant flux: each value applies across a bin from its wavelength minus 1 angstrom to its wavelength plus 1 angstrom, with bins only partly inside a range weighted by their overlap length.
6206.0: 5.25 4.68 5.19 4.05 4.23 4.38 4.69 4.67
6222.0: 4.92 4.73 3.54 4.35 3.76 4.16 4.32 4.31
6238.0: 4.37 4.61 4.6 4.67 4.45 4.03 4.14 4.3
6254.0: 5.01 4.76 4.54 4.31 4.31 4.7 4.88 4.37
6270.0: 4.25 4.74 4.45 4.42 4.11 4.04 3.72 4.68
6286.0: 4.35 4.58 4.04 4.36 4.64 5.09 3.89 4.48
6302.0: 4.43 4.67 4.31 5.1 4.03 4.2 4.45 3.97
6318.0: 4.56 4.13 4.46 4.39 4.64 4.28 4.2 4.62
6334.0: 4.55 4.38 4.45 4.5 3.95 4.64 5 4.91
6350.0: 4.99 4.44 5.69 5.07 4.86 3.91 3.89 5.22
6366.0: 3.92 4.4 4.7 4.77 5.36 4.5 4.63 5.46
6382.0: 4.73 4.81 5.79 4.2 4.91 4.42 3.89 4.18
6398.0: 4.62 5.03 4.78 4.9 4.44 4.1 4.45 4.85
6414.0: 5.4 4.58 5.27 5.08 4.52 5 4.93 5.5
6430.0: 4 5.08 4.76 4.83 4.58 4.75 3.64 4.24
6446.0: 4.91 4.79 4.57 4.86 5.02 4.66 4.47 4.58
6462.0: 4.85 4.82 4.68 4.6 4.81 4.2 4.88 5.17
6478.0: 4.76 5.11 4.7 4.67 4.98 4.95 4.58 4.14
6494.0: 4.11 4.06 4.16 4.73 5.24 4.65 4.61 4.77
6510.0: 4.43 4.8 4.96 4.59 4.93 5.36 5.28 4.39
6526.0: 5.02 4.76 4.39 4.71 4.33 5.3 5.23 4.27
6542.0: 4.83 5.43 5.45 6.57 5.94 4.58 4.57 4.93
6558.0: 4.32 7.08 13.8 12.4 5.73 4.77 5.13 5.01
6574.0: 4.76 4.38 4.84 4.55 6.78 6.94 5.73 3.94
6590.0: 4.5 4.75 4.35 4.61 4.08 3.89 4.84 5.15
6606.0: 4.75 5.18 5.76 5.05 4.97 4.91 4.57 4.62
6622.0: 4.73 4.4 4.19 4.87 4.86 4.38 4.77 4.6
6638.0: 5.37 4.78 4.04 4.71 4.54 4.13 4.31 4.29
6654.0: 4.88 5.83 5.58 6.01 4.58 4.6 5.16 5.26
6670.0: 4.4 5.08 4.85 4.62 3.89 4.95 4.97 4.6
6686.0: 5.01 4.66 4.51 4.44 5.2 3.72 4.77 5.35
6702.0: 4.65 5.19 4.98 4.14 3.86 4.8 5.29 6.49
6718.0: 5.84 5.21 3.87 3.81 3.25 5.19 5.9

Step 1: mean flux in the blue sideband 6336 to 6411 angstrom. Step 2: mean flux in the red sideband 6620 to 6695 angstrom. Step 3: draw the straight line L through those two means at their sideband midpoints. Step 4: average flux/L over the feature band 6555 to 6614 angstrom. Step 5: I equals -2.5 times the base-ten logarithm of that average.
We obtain -0.18 mag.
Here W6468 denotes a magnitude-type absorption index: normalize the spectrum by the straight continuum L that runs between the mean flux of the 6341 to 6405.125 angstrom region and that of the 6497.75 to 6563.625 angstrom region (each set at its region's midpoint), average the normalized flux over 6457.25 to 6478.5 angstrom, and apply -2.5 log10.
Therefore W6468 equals 0.08 mag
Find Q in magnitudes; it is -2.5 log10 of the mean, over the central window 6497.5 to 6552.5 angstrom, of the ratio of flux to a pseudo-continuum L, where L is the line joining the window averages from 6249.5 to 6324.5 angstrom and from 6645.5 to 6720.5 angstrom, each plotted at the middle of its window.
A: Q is -0.06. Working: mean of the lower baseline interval 4.42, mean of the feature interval 4.93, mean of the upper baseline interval 4.86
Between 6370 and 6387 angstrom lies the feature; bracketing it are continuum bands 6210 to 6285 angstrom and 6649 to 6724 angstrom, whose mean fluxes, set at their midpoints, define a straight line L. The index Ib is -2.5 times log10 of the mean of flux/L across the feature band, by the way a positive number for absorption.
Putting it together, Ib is -0.10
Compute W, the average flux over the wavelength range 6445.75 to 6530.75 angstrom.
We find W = 4.72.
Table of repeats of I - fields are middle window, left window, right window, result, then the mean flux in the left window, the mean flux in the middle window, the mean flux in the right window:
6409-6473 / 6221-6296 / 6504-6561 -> 0.01 mag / 4.4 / 4.73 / 4.99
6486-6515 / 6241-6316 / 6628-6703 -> 0.01 mag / 4.43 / 4.6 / 4.77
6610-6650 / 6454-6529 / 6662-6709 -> 0.01 mag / 4.72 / 4.68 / 4.74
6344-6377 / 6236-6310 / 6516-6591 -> 0.01 mag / 4.45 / 4.72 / 5.53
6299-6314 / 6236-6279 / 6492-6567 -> 0.04 mag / 4.47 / 4.46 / 5.35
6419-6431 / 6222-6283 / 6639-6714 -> -0.07 mag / 4.37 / 4.84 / 4.75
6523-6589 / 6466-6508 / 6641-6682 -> -0.19 mag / 4.66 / 5.6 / 4.79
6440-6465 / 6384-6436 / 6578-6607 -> 0.04 mag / 4.75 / 4.62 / 4.92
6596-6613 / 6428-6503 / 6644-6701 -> -0.02 mag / 4.66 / 4.82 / 4.79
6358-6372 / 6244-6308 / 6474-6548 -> 0.04 mag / 4.44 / 4.41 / 4.8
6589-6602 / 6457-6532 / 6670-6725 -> 0.08 mag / 4.71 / 4.4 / 4.76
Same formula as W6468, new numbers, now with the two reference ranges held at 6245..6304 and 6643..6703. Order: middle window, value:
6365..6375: -0.029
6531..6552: -0.113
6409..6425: -0.079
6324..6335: 0.005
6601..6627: -0.028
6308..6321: 0.041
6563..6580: -0.230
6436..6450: 0.014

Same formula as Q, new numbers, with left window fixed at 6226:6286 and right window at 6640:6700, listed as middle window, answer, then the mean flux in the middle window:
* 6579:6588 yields -0.23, 5.77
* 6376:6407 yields -0.05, 4.71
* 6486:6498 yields 0.05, 4.4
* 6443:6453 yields -0.03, 4.67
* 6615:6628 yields 0.03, 4.59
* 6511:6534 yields -0.04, 4.81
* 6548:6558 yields -0.10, 5.09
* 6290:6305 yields -0.02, 4.48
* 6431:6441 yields -0.06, 4.8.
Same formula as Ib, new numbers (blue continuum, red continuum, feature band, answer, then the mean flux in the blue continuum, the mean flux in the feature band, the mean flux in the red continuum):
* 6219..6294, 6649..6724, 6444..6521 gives -0.02 mag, 4.4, 4.71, 4.85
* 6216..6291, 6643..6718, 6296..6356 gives -0.01 mag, 4.4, 4.51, 4.83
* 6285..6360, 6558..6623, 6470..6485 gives 0.07 mag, 4.51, 4.79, 5.5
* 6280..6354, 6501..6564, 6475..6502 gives 0.12 mag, 4.46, 4.65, 5.39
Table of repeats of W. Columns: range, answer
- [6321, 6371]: 4.56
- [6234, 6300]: 4.43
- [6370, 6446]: 4.73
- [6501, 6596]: 5.36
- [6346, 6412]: 4.69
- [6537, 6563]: 5.92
